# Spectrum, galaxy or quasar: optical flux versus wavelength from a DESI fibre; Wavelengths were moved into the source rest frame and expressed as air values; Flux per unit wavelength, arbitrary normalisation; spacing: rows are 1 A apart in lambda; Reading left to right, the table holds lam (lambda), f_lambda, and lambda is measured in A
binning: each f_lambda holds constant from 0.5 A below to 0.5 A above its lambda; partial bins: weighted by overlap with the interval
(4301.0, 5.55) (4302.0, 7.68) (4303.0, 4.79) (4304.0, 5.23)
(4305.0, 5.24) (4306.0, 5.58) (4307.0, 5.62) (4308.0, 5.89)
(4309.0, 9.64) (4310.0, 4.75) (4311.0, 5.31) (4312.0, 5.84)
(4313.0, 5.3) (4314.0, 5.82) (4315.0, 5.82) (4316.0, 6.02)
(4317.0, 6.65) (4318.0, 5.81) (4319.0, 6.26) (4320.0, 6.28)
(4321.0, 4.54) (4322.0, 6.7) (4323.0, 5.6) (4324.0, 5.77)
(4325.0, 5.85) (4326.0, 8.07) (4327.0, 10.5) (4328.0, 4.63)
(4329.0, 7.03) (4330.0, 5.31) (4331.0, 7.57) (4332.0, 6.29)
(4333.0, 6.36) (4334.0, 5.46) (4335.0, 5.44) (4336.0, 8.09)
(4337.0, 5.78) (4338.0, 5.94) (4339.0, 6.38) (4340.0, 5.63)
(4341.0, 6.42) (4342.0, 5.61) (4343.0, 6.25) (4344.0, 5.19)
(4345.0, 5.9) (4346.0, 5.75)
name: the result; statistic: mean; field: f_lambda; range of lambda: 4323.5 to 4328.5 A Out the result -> 6.96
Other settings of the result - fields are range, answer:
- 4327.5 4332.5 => 6.17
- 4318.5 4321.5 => 5.69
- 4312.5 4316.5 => 5.74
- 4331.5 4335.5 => 5.89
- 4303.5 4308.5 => 5.51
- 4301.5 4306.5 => 5.7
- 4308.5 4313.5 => 6.17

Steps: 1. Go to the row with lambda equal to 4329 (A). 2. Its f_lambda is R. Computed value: 7.03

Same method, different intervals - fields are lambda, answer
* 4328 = 4.63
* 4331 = 7.57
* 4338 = 5.94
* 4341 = 6.42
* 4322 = 6.7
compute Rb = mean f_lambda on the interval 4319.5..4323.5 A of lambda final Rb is 5.78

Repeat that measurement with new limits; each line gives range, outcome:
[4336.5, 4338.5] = 5.86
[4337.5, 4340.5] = 5.98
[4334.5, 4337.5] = 6.44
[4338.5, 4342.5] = 6.01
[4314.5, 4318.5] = 6.08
